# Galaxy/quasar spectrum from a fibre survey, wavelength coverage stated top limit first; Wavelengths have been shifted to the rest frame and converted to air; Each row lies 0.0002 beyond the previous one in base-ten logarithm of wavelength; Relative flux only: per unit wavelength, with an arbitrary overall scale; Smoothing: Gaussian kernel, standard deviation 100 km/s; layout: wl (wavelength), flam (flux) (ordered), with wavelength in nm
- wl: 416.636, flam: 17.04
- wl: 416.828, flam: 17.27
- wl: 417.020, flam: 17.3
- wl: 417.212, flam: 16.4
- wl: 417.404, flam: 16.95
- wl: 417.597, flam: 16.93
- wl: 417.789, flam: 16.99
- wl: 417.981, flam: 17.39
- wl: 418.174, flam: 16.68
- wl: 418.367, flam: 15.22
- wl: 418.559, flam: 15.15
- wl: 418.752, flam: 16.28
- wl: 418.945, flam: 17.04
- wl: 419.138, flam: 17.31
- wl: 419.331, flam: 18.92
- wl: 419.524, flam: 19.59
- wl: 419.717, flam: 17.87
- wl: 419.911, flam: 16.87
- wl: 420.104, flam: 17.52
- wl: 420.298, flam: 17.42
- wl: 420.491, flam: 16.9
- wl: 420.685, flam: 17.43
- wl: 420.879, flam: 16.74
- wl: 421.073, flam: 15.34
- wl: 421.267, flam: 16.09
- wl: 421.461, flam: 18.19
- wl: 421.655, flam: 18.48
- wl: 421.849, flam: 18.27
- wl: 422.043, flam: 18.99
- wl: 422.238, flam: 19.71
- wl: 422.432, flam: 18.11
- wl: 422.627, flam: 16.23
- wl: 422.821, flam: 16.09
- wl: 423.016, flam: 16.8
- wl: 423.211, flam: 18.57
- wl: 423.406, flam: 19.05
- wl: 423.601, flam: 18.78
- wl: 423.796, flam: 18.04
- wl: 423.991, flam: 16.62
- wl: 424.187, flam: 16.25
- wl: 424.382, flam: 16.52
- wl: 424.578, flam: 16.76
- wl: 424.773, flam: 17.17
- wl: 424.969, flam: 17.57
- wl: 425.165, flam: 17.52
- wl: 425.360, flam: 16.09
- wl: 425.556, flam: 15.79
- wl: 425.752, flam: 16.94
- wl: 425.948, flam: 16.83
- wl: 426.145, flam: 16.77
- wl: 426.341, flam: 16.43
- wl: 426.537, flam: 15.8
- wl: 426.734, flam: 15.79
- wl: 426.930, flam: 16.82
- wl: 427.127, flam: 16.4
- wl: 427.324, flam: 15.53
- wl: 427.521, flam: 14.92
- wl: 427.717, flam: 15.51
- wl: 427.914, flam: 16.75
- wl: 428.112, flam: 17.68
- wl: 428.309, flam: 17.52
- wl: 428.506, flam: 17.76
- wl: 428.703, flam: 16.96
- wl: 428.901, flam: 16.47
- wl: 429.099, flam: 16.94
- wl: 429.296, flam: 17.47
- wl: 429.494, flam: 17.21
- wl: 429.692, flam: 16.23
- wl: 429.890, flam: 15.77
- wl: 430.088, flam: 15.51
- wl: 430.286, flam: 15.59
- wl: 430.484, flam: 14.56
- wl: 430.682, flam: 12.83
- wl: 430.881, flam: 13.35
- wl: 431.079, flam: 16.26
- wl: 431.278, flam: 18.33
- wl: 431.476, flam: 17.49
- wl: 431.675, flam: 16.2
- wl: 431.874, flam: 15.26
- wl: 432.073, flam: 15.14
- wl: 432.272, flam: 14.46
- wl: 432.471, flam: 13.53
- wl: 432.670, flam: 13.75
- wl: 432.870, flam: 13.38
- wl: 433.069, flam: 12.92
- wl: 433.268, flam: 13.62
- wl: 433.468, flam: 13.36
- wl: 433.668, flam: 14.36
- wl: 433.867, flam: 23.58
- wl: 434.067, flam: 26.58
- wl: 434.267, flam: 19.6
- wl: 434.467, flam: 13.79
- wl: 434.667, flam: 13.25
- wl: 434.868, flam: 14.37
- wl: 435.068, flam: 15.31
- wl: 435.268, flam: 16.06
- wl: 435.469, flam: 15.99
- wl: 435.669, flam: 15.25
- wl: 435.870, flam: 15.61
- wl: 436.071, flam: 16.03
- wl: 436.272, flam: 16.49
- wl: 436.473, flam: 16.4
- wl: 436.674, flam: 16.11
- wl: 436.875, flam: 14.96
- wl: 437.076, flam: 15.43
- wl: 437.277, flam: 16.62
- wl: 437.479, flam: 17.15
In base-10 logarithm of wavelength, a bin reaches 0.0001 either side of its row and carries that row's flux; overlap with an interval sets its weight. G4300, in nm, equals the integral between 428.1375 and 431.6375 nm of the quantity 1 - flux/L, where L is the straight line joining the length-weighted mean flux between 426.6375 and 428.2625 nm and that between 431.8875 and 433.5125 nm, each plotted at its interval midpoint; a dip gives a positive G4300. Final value -0.27 nm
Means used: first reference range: 16.2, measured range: 16.3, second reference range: 13.9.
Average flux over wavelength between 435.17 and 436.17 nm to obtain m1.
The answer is 15.8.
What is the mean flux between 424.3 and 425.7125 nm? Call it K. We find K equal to 16.8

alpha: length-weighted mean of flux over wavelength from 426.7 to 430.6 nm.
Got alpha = 16.4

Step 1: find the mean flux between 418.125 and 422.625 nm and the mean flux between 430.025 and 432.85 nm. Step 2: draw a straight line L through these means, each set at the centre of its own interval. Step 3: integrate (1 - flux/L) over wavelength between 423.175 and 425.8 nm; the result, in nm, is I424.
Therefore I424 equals -0.11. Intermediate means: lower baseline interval 17.4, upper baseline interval 15.1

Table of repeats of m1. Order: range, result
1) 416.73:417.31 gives 17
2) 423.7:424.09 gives 17.3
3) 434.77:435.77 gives 15.4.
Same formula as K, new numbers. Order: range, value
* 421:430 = 17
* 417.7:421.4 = 17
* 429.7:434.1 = 15.6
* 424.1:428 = 16.4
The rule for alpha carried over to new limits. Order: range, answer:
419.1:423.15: 17.6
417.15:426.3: 17.2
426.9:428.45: 16.4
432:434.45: 16.1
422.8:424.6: 17.4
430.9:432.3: 16.1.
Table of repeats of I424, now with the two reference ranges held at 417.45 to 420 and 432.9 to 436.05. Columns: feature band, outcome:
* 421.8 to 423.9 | -0.149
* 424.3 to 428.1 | 0.049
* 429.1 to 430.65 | 0.045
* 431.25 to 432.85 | 0.101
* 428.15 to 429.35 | -0.050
